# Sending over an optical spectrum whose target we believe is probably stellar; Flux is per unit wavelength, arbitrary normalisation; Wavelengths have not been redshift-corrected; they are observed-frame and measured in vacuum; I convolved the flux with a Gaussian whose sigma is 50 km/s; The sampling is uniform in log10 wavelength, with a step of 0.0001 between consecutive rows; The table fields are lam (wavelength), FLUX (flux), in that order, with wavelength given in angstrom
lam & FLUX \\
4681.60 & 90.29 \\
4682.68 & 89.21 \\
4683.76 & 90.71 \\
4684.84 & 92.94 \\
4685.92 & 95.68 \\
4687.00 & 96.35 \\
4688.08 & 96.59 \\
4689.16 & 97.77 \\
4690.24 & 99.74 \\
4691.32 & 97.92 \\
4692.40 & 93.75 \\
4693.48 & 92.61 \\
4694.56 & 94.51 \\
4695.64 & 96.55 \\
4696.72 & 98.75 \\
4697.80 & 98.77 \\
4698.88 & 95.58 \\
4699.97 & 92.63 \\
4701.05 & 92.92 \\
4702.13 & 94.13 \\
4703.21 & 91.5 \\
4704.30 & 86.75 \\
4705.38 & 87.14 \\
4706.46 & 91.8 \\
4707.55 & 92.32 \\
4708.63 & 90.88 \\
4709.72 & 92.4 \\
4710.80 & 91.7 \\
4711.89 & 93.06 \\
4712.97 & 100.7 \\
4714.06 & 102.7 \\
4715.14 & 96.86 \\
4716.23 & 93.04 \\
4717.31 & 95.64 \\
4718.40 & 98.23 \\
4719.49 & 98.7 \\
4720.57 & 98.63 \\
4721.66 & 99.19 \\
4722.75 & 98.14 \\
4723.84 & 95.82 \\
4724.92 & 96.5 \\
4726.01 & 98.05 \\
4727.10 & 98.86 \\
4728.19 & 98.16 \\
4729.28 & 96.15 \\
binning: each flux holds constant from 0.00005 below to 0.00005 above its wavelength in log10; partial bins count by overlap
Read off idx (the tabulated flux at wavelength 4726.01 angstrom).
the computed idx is 98.05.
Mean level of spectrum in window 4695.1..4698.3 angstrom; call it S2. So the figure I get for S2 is 98.1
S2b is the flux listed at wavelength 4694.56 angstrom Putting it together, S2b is 94.51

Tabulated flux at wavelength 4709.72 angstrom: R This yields 92.4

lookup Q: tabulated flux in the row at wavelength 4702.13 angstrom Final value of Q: 94.13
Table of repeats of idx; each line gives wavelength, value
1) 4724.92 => 96.5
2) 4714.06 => 102.7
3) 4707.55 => 92.32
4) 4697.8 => 98.77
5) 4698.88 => 95.58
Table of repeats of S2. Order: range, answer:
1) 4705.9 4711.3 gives 91.8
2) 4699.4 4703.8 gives 92.6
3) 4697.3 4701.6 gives 94.9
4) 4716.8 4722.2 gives 98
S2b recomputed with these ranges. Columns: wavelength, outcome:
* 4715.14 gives 96.86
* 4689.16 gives 97.77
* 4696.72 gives 98.75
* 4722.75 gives 98.14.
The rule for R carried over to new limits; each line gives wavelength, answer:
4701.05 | 92.92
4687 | 96.35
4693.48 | 92.61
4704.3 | 86.75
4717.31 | 95.64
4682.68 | 89.21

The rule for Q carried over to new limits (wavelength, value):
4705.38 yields 87.14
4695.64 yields 96.55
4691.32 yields 97.92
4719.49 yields 98.7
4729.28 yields 96.15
